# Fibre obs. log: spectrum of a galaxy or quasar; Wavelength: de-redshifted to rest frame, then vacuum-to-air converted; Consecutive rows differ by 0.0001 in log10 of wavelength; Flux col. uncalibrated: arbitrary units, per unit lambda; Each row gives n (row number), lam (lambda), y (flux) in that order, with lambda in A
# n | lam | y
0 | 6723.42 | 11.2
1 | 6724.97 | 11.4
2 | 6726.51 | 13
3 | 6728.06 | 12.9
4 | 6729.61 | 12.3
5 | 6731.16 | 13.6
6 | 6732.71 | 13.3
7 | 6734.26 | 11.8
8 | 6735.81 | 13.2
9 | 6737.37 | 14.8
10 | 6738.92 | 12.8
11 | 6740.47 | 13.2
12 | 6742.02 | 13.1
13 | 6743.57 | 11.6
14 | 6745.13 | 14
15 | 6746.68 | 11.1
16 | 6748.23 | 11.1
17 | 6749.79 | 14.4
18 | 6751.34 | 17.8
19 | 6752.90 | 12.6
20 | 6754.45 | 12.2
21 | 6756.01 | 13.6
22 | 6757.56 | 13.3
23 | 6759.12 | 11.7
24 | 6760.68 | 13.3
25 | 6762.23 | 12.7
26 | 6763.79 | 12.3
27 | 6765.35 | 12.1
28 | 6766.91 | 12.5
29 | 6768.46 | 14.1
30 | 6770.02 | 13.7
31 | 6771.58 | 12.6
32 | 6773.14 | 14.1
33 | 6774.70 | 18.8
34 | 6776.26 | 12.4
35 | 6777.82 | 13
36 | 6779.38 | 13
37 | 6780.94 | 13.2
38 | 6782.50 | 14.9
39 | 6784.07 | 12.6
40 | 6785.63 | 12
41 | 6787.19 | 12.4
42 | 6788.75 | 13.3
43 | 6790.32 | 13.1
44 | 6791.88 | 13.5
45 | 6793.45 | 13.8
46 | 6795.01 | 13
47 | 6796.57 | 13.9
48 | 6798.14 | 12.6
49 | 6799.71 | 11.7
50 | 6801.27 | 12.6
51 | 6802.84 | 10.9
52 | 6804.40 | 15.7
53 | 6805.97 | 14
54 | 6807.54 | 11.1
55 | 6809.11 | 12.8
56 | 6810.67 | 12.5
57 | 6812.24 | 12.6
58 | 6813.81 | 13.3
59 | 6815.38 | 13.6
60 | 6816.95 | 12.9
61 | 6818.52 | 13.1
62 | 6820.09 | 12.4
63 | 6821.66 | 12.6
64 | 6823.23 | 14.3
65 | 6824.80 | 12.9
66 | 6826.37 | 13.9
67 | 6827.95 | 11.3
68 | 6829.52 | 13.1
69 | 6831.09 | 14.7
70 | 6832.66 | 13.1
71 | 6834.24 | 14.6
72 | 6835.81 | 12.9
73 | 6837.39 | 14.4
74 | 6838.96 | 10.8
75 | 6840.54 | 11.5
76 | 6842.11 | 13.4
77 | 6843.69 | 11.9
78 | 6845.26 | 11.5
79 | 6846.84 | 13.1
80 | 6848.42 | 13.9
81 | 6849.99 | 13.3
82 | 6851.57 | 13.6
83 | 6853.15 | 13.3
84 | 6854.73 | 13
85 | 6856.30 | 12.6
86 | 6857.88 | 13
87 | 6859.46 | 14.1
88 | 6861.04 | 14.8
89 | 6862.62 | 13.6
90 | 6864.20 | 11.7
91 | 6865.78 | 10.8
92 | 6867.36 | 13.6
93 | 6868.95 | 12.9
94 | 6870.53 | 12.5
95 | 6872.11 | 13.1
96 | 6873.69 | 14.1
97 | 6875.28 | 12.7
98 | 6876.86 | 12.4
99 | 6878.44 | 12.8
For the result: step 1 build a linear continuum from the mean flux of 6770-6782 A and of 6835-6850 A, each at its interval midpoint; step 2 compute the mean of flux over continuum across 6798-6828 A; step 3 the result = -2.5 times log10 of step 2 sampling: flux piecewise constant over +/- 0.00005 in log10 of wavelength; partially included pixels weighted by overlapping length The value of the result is 0.03 mag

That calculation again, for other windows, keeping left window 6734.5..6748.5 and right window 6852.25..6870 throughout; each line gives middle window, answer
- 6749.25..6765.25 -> -0.04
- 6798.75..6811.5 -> 0.02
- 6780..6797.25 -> -0.03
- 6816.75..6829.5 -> 0.00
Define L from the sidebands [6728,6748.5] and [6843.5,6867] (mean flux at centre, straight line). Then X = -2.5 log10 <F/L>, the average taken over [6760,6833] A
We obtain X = -0.021 mag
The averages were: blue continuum 12.8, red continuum 13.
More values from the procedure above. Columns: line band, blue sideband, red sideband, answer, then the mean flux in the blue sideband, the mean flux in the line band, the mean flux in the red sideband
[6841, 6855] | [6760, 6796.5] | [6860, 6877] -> 0.01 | 13.3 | 13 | 13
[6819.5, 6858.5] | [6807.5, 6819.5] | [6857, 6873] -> -0.01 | 12.8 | 13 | 13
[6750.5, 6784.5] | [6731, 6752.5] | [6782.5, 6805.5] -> -0.03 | 13.2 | 13.5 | 13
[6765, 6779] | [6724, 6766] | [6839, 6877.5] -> -0.07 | 12.9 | 13.7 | 12.9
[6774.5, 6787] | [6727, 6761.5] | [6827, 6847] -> -0.04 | 13.1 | 13.4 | 12.8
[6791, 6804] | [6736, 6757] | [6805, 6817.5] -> 0.01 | 13.3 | 12.8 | 12.9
